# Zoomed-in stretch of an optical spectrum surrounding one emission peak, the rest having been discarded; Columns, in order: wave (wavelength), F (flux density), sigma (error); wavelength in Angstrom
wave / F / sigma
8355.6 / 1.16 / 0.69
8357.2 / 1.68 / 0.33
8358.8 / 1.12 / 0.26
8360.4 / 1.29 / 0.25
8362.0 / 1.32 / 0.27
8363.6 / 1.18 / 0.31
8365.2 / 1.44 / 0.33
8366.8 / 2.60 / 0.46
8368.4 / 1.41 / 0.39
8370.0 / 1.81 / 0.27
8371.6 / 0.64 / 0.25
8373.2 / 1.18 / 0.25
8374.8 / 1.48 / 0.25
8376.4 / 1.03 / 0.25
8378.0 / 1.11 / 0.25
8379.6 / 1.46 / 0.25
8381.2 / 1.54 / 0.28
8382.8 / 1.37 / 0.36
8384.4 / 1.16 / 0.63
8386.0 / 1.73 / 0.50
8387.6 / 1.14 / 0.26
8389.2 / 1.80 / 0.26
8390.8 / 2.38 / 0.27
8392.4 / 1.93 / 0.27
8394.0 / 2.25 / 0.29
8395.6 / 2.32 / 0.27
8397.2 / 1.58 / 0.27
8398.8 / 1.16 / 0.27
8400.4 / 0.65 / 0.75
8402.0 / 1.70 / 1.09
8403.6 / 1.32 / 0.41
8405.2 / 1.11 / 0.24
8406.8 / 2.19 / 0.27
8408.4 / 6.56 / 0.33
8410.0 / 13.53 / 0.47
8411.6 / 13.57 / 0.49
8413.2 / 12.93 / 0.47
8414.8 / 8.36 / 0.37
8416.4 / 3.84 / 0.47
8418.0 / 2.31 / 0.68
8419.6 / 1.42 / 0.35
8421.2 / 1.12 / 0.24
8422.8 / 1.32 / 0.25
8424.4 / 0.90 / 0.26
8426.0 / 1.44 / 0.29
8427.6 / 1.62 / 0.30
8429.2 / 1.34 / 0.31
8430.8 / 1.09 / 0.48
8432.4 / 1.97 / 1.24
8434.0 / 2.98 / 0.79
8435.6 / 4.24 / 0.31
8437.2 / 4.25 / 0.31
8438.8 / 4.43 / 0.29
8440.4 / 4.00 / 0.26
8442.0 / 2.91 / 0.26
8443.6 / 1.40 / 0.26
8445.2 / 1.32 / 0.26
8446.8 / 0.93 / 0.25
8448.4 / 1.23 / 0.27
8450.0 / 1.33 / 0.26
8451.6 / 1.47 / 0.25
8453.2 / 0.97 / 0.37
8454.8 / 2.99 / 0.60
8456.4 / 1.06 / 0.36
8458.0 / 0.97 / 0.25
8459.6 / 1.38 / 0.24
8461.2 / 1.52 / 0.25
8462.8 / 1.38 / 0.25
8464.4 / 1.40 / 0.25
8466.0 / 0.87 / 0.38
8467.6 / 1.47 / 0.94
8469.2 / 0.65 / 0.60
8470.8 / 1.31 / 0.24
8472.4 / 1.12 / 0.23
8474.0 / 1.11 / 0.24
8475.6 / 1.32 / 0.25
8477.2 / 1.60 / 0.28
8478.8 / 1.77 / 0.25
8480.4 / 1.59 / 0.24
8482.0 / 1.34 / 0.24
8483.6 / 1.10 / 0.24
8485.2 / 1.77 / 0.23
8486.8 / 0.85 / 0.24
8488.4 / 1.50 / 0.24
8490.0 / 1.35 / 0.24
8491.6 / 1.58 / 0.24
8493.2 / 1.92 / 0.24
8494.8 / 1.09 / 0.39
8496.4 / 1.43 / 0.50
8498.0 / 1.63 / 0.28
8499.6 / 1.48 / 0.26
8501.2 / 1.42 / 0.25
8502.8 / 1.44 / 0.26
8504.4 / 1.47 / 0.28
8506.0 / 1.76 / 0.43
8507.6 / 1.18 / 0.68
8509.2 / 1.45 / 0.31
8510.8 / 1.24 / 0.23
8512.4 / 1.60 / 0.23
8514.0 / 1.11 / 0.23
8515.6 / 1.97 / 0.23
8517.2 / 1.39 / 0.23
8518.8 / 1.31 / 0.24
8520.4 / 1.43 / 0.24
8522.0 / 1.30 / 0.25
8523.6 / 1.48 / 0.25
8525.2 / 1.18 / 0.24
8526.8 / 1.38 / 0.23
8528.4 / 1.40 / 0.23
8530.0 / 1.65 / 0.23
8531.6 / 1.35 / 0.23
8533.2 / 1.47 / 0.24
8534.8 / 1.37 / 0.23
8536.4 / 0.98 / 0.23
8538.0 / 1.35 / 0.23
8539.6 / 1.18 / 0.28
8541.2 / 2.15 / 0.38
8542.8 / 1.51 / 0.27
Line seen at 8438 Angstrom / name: [N II]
